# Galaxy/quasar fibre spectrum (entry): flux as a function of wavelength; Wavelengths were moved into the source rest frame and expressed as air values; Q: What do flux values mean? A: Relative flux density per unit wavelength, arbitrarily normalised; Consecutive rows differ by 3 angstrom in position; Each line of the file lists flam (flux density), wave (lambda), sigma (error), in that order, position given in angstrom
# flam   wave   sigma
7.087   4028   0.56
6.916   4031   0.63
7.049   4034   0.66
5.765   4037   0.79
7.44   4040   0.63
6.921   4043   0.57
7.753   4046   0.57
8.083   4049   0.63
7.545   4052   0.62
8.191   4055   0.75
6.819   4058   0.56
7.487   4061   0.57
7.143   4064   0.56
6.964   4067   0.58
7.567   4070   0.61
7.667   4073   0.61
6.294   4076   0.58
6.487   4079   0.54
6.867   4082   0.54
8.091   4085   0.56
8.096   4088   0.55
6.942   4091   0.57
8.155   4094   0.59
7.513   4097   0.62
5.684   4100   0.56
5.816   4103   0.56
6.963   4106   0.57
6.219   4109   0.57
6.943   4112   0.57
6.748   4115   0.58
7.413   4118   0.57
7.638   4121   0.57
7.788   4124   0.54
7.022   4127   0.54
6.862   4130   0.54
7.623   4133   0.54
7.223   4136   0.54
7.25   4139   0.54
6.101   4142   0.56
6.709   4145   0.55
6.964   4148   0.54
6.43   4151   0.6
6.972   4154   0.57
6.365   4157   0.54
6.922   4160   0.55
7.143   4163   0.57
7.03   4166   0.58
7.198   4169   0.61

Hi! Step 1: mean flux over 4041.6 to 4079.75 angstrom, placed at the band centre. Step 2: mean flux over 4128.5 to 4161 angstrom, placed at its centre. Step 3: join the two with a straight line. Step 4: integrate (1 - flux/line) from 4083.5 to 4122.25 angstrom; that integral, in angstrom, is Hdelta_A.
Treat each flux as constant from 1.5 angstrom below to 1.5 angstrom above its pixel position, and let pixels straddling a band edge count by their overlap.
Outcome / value 0.0 angstrom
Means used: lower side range 7.32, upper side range 6.86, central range 7.09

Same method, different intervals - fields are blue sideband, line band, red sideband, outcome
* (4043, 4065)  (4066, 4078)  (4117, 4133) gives 0.63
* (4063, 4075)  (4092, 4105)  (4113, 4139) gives 0.87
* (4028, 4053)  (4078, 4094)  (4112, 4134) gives -0.39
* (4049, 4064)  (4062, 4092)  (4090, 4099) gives 1.10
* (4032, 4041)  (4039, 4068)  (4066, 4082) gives -2.56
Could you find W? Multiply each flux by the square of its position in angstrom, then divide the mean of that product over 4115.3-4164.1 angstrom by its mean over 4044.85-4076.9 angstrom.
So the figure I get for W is 0.98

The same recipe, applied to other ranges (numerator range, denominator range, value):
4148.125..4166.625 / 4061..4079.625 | 1.00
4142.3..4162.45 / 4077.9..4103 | 0.97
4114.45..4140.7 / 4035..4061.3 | 1.04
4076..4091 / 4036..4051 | 1.02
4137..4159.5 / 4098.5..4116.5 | 1.07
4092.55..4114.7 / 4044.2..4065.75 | 0.91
